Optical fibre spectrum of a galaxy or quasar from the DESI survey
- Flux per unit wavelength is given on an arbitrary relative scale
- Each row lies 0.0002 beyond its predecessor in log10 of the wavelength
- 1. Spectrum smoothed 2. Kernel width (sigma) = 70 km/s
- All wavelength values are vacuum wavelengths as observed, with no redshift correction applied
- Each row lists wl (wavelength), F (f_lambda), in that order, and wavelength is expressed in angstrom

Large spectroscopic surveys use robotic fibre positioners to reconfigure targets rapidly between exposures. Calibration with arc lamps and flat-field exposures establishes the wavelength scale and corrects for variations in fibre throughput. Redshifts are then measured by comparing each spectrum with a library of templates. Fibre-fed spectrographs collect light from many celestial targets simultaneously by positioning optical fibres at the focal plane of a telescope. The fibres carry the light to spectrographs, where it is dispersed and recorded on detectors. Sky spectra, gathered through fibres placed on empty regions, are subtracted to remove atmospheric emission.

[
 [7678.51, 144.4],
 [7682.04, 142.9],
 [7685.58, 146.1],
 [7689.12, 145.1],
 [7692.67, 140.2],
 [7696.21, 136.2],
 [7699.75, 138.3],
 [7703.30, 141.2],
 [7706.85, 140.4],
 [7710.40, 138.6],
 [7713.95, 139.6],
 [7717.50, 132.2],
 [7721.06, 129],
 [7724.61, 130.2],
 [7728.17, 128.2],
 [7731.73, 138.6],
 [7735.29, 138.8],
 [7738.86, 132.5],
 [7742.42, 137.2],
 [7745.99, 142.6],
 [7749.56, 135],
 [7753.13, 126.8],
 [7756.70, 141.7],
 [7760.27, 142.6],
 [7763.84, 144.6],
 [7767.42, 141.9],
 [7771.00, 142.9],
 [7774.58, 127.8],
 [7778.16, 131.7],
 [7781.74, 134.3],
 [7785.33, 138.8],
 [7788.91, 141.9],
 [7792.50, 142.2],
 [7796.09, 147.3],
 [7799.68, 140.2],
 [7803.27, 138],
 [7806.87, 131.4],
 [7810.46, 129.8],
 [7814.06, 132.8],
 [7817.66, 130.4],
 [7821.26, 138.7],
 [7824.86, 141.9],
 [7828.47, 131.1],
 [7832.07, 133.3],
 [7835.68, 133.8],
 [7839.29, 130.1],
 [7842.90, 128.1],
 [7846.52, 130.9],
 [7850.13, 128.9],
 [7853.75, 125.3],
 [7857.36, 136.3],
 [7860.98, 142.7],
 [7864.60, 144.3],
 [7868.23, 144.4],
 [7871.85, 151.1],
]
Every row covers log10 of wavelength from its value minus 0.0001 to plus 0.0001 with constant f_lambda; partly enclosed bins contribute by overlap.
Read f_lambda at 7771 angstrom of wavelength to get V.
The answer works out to 142.9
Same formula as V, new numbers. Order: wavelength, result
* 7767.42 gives 141.9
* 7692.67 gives 140.2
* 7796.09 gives 147.3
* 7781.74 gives 134.3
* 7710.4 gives 138.6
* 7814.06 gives 132.8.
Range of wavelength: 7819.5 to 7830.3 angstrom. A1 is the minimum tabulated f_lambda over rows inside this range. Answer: 131.1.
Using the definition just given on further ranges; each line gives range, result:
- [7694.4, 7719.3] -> 132.2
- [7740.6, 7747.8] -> 137.2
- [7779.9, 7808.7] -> 131.4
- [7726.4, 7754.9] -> 126.8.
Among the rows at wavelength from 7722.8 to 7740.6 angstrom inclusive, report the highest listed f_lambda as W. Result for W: 138.8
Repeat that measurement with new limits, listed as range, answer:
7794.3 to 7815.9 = 147.3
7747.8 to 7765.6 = 144.6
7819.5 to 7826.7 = 141.9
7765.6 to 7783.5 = 142.9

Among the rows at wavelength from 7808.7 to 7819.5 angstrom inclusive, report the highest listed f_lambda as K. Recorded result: 132.8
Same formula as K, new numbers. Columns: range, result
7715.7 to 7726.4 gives 132.2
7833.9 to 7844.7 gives 133.8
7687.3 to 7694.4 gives 145.1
